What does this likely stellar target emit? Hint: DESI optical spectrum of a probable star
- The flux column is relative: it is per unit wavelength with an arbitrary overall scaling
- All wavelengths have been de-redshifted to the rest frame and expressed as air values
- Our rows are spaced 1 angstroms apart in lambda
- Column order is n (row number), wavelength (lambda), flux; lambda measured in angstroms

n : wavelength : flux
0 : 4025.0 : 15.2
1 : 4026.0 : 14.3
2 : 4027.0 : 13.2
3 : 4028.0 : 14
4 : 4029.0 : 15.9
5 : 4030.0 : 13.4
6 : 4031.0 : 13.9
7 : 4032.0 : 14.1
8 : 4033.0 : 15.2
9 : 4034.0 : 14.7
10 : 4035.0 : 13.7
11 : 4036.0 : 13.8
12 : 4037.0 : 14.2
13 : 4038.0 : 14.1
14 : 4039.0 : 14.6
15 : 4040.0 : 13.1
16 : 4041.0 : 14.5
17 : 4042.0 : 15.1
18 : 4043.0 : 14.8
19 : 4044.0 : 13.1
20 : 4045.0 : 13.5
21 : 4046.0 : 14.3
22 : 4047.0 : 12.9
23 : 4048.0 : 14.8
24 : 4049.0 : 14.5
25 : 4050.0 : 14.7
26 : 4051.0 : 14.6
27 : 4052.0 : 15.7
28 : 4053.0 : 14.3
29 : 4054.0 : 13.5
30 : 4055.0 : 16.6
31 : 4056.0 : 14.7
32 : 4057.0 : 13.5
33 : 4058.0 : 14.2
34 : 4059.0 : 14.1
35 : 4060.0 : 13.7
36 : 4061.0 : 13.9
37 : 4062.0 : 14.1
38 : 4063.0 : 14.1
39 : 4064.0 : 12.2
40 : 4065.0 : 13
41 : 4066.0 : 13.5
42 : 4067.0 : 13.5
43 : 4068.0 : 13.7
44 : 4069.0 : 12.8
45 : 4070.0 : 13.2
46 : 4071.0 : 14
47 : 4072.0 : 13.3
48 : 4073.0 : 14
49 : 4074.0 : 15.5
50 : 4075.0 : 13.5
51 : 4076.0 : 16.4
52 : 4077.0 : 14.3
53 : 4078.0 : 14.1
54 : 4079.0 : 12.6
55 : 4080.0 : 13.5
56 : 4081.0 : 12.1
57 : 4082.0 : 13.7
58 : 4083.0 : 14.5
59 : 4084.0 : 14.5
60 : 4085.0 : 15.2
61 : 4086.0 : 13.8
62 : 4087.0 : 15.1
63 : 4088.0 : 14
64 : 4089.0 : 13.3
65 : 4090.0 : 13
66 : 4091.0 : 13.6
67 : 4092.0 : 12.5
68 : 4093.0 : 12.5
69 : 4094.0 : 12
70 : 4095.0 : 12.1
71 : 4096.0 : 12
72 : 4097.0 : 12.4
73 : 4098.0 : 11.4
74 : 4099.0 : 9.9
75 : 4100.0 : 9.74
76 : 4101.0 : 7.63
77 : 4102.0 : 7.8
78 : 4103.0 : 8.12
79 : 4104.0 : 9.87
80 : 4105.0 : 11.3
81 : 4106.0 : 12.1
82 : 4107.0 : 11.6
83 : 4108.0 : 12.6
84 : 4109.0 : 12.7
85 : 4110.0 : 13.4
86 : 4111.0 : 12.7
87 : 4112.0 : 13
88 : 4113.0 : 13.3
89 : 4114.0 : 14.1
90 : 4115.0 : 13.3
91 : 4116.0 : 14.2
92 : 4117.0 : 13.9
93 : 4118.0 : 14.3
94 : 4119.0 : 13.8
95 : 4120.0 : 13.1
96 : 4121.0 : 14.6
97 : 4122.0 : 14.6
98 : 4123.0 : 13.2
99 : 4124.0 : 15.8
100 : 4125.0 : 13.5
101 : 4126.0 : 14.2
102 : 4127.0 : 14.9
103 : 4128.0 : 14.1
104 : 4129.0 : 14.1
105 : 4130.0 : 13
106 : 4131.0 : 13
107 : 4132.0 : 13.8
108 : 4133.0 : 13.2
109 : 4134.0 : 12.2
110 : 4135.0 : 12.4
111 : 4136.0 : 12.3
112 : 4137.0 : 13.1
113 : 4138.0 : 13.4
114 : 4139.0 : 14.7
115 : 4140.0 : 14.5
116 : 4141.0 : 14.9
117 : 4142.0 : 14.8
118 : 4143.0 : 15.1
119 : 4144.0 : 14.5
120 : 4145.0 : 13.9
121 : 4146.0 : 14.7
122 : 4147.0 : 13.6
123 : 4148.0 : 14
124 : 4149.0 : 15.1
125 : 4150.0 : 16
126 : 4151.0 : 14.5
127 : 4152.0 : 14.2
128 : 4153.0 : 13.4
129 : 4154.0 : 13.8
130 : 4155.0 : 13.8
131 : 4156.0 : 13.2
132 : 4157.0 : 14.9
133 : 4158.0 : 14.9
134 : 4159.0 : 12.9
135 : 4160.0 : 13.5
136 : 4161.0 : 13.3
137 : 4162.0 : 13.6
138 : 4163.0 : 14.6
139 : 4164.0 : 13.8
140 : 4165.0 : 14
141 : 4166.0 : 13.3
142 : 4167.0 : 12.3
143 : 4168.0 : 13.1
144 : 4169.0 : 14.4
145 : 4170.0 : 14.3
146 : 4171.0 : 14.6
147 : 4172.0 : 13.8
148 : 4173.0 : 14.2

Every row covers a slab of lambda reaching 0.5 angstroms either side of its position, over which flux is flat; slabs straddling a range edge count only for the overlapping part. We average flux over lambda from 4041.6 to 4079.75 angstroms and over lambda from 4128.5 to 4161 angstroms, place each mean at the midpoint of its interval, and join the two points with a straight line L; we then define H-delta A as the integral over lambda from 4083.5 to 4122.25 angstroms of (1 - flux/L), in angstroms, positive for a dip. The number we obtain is 4.0 angstroms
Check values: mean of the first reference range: 14.1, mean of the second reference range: 13.9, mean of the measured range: 12.5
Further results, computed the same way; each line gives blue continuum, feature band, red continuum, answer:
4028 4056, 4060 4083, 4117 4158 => 0.9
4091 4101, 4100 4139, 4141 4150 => 0.5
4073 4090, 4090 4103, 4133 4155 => 2.8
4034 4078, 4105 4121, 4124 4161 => 0.9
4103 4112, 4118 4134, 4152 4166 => -1.7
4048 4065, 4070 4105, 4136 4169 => 3.7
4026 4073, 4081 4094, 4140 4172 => 0.4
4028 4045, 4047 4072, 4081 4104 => -1.1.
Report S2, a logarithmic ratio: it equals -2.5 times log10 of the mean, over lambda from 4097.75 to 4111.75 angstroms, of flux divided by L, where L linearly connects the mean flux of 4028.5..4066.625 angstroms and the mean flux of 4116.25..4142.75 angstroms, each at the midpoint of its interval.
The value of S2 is 0.28 mag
